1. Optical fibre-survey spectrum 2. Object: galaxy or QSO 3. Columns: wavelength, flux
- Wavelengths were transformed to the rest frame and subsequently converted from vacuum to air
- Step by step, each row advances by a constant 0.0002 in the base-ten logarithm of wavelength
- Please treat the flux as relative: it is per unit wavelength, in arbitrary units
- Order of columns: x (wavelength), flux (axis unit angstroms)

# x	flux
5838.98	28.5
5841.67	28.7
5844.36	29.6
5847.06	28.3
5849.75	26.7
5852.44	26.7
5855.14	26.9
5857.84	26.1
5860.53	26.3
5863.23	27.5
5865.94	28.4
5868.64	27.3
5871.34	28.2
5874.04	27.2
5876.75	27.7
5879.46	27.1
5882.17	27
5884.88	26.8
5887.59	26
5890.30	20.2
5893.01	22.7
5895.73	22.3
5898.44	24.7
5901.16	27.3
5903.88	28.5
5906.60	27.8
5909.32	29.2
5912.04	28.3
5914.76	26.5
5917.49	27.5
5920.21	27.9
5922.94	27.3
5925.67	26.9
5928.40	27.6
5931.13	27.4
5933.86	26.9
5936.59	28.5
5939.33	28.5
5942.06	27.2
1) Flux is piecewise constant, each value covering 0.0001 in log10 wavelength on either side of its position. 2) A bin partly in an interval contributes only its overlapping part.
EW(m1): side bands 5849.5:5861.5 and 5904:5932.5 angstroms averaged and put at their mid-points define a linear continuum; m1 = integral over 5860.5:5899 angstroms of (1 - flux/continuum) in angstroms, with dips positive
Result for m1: 1.4 angstroms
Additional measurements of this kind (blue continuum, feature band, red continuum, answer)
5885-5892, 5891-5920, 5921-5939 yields -1.2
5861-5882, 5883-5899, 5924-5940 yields 2.2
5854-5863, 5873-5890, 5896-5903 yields -0.3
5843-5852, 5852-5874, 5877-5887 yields 0.3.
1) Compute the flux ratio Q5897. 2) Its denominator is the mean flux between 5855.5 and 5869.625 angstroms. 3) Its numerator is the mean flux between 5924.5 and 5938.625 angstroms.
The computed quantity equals 1.02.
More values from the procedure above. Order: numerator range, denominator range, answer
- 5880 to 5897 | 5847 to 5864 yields 0.91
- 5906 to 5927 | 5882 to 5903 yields 1.13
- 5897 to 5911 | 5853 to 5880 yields 1.01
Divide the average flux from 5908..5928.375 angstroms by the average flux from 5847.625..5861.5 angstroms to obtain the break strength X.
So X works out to 1.04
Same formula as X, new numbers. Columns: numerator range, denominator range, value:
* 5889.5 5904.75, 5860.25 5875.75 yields 0.88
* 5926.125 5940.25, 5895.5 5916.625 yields 1.02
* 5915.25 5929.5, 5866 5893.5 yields 1.04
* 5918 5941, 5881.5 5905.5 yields 1.10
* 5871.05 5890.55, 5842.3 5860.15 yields 0.97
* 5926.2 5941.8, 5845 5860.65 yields 1.03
